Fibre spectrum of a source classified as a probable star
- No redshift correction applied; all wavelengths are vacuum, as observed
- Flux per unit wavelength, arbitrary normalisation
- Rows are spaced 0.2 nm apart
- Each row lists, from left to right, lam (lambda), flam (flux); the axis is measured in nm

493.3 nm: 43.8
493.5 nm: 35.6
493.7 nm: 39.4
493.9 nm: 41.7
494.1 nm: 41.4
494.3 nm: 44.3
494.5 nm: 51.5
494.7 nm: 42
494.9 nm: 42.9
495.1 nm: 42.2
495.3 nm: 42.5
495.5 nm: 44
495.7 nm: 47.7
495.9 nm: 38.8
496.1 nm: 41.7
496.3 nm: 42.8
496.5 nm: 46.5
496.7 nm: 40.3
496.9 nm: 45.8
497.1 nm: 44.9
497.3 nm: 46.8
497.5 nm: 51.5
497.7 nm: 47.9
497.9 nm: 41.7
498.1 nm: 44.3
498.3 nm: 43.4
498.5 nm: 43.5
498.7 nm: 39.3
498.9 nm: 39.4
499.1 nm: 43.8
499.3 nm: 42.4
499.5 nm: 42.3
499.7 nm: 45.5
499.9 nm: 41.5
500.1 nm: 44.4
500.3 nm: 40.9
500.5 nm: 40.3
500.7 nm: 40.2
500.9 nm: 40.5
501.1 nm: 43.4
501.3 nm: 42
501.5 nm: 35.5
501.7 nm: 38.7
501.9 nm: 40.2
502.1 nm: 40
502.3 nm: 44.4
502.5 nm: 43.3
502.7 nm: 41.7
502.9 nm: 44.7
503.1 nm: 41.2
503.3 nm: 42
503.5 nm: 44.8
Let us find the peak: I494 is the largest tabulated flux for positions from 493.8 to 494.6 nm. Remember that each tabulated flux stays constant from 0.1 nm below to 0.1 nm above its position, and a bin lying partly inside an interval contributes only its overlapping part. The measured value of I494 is 51.5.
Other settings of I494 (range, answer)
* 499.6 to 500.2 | 45.5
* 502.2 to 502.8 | 44.4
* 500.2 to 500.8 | 40.9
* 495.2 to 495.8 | 47.7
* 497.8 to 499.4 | 44.3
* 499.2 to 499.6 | 42.4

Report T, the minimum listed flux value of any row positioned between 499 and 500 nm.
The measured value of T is 41.5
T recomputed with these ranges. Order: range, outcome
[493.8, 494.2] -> 41.4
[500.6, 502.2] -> 35.5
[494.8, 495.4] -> 42.2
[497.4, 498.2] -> 41.7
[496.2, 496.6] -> 42.8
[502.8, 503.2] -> 41.2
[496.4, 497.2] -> 40.3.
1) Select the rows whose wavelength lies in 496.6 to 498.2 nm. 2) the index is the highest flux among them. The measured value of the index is 51.5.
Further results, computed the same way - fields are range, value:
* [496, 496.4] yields 42.8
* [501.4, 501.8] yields 38.7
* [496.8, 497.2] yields 45.8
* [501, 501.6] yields 43.4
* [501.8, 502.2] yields 40.2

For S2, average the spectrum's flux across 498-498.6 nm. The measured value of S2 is 43.7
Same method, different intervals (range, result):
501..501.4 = 42.7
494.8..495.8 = 43.9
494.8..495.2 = 42.5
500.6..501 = 40.4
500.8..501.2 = 41.9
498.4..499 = 40.7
